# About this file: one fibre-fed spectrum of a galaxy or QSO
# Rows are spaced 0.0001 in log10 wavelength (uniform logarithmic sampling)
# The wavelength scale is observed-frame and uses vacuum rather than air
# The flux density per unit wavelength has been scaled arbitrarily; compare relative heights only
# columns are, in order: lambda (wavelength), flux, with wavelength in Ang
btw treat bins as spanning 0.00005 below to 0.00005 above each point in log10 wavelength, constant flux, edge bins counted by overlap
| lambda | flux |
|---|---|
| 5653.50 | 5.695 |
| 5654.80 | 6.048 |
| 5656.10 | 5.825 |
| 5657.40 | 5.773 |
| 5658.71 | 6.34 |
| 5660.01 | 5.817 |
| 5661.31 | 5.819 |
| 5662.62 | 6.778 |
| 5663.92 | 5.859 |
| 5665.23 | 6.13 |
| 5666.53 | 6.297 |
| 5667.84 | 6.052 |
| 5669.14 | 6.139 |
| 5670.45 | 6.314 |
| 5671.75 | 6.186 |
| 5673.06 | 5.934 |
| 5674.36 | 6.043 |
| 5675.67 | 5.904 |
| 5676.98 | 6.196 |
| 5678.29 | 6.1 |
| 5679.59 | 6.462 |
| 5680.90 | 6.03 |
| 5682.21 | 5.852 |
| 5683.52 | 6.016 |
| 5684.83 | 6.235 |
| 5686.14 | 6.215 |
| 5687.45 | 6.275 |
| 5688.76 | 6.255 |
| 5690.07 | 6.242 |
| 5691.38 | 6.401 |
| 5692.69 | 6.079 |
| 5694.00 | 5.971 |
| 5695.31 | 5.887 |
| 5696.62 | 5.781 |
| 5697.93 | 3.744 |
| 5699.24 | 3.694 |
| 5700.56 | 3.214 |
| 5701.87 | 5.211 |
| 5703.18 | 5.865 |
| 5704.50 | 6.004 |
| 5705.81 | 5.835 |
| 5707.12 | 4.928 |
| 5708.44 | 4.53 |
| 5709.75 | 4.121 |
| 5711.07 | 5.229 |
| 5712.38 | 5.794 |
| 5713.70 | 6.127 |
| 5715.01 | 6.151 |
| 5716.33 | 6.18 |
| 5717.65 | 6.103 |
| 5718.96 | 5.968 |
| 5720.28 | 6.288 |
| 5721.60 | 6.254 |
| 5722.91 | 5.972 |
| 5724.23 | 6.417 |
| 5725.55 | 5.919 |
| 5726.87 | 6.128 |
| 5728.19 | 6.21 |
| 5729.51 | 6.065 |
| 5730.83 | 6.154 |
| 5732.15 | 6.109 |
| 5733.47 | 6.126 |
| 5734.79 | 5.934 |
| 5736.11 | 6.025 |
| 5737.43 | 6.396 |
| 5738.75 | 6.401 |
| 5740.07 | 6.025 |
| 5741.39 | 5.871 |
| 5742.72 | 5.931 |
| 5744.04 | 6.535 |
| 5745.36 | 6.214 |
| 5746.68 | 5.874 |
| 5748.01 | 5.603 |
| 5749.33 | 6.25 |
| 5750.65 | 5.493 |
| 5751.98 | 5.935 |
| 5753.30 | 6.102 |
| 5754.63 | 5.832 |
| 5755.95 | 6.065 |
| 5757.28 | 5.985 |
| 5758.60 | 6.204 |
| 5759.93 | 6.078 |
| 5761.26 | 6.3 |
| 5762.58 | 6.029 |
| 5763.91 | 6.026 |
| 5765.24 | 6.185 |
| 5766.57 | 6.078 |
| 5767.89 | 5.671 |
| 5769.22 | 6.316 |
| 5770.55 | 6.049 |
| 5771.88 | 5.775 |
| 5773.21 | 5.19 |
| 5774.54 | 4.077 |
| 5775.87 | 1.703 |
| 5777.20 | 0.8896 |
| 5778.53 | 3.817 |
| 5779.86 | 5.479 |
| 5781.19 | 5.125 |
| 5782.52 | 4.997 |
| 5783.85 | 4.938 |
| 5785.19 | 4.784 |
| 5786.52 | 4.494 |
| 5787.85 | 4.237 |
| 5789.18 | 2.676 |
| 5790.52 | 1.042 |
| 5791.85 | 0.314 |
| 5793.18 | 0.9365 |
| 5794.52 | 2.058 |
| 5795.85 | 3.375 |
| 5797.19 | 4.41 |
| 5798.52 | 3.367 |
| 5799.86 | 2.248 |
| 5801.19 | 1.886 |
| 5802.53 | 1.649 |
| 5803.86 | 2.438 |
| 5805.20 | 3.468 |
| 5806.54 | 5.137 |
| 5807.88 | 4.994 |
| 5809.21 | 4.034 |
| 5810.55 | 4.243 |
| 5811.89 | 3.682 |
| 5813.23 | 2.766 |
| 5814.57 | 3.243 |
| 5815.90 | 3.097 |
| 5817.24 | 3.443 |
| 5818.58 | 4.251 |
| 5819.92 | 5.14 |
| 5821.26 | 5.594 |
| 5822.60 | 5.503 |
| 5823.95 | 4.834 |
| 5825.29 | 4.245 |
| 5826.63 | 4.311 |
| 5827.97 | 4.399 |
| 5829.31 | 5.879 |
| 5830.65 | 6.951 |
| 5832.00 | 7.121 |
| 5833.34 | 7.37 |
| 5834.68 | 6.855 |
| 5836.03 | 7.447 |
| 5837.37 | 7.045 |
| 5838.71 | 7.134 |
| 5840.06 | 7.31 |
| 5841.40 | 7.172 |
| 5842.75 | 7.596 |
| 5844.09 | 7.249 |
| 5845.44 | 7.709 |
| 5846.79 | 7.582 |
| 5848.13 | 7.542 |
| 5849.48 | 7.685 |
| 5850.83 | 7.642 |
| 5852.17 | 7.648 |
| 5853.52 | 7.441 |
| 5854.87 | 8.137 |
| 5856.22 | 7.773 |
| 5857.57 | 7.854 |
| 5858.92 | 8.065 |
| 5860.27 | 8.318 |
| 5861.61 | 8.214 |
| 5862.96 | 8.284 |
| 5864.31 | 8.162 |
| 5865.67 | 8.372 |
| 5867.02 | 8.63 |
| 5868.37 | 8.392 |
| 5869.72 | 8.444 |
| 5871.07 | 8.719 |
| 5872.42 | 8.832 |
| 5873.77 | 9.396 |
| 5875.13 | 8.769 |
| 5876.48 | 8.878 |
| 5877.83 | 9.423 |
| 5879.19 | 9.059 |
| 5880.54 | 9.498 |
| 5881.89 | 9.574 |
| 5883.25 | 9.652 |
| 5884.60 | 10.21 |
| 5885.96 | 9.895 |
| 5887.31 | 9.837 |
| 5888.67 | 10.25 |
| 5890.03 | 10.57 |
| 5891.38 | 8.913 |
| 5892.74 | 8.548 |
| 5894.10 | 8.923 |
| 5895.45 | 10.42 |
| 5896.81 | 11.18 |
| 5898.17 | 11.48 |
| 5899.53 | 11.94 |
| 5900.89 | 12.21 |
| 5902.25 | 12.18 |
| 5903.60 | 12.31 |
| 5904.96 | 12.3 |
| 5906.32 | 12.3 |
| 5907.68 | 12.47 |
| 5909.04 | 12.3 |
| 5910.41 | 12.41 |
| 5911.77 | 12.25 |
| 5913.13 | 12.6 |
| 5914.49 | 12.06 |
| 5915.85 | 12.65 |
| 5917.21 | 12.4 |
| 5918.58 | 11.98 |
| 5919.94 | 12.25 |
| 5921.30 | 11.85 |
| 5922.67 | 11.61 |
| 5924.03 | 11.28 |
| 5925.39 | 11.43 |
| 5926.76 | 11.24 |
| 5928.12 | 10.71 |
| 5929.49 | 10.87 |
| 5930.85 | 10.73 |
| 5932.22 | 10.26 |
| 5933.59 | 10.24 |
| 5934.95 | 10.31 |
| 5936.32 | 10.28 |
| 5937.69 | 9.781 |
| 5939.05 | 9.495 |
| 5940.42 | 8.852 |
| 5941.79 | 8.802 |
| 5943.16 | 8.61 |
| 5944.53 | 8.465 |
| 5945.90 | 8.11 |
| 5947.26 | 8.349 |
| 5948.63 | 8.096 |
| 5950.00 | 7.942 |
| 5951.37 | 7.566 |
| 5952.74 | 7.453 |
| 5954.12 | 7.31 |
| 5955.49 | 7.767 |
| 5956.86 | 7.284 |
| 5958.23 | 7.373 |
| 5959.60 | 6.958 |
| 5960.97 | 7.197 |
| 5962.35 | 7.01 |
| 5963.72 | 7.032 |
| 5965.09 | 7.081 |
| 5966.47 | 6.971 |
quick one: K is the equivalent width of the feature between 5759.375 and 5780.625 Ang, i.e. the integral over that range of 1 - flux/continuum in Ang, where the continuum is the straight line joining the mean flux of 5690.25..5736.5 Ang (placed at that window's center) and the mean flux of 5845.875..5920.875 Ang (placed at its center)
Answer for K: 5.9 Ang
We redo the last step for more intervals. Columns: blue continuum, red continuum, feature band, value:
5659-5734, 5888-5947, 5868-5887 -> 1.5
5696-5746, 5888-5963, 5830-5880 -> 4.0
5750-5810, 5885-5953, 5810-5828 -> 5.7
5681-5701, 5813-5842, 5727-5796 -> 5.6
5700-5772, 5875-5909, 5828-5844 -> 3.4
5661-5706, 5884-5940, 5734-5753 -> 3.2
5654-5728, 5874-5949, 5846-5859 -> 2.2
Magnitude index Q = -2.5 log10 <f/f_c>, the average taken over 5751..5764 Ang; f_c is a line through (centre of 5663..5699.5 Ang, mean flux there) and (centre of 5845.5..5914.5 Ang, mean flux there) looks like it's 0.22 mag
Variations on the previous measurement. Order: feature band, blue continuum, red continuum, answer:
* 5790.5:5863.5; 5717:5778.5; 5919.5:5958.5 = 0.35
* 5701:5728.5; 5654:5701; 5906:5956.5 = 0.14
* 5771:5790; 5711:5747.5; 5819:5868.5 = 0.49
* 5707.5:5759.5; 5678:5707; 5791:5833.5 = -0.18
